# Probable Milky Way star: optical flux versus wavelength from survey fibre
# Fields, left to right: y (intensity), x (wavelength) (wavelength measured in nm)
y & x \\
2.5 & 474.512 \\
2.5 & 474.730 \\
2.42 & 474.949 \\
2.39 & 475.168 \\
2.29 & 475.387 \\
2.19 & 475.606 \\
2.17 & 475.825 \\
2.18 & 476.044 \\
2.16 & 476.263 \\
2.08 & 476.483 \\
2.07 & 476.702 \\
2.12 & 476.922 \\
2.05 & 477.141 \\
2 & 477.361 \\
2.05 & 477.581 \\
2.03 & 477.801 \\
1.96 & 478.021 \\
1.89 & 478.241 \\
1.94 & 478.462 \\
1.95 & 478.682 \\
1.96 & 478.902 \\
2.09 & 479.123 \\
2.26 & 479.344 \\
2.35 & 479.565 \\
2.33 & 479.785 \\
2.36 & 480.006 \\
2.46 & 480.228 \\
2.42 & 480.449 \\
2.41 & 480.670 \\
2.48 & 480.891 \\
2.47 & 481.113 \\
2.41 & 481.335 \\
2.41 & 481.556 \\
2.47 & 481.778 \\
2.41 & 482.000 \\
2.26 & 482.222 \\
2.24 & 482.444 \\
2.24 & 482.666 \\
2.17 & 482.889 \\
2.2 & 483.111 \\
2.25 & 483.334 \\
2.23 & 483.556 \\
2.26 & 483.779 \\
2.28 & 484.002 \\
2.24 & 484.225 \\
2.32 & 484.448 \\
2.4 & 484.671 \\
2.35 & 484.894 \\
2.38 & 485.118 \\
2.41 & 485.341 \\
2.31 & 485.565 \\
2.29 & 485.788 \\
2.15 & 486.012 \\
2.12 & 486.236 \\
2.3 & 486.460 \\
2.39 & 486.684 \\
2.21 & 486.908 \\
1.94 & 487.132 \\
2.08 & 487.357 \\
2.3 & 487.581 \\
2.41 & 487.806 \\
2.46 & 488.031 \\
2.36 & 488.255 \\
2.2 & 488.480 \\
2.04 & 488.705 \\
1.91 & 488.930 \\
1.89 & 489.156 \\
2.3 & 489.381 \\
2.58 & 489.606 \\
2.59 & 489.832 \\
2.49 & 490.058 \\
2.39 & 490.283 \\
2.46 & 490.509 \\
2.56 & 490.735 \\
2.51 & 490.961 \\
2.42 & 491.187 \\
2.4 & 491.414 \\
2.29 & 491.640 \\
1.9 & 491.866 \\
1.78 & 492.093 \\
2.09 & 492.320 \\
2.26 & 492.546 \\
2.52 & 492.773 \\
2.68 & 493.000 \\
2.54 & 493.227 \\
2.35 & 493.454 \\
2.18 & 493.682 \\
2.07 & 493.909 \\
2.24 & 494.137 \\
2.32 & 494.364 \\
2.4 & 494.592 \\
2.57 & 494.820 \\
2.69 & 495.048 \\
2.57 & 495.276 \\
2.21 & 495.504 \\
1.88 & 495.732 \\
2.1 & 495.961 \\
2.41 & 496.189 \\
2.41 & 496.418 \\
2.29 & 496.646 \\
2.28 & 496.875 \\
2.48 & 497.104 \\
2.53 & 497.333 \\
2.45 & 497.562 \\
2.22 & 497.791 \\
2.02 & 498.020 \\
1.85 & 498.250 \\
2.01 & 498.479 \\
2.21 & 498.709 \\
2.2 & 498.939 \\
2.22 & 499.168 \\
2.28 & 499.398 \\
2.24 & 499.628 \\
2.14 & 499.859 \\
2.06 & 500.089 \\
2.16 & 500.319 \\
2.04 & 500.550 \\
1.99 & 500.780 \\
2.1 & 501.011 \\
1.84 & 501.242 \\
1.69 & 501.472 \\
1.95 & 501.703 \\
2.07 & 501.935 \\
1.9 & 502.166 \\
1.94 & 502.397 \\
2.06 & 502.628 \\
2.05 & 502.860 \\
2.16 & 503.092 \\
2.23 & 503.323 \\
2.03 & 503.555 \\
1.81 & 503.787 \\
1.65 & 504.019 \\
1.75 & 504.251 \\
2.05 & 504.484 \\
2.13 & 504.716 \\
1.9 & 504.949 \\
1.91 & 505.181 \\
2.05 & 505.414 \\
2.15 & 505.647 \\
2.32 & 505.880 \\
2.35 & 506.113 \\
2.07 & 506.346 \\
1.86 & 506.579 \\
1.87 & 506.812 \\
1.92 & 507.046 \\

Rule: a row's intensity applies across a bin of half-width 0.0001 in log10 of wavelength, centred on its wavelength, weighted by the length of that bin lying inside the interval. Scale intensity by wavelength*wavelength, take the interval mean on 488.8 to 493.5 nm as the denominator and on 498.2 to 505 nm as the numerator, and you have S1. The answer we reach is 0.91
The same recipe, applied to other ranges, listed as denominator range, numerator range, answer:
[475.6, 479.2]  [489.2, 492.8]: 1.21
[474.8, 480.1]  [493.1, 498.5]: 1.16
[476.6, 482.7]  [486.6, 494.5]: 1.08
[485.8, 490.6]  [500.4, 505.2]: 0.92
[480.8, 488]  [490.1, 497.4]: 1.06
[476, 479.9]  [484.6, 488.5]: 1.14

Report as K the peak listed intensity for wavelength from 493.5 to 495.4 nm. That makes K 2.69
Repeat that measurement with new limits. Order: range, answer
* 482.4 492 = 2.59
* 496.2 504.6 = 2.53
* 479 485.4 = 2.48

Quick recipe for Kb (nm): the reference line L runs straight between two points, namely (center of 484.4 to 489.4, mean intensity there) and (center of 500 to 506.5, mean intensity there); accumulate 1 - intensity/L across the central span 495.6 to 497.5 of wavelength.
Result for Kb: -0.18 nm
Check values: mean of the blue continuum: 2.24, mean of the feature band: 2.3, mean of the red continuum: 2.01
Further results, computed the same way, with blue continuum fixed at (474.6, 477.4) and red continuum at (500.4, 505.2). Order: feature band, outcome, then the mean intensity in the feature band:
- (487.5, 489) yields -0.11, 2.25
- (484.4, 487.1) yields -0.22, 2.29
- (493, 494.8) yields -0.26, 2.34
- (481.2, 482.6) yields -0.14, 2.37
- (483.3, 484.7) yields -0.09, 2.28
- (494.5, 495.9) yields -0.23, 2.37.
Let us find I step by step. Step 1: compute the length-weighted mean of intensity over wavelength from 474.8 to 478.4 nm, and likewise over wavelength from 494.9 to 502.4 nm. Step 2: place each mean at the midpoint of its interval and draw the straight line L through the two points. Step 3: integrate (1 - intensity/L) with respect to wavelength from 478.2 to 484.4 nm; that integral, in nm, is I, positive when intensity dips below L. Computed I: -0.39 nm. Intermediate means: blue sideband 2.13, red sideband 2.17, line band 2.27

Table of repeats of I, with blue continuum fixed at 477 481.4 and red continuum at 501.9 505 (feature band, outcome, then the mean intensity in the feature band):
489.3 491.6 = -0.41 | 2.47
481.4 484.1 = -0.16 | 2.29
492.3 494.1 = -0.24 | 2.35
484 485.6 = -0.15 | 2.34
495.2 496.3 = -0.09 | 2.22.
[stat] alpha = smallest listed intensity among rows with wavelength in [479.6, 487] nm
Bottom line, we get 2.12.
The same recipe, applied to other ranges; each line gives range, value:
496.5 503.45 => 1.69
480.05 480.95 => 2.41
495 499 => 1.85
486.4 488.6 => 1.94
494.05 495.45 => 2.24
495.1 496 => 1.88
